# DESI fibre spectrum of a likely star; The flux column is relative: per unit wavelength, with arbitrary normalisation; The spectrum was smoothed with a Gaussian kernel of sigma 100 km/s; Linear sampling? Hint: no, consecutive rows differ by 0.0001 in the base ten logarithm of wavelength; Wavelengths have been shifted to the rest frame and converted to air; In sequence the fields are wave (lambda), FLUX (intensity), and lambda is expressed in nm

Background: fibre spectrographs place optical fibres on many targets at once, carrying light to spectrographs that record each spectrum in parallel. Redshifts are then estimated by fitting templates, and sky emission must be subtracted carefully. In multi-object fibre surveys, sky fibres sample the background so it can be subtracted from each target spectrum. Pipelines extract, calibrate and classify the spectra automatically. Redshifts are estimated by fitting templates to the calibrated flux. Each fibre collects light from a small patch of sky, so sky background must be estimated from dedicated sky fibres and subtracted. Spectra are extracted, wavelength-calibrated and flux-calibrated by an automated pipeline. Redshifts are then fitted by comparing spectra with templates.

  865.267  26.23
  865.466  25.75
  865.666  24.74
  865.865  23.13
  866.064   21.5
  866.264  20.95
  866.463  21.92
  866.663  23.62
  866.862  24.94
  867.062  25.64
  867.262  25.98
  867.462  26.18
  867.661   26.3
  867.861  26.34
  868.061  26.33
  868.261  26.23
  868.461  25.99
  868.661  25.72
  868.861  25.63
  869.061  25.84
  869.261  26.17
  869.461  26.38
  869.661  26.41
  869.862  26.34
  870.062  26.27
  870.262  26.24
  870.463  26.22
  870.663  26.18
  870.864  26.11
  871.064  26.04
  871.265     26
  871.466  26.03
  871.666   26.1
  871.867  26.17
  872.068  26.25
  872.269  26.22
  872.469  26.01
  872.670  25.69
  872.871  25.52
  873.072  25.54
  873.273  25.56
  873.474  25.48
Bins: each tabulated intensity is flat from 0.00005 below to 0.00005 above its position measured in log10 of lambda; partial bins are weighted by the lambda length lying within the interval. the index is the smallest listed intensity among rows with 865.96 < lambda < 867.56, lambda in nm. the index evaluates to 20.95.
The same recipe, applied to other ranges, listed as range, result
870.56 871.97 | 26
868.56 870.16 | 25.63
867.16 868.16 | 25.98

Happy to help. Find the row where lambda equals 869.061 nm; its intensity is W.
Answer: 25.84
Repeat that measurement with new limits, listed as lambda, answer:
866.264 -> 20.95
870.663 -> 26.18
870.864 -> 26.11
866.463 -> 21.92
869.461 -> 26.38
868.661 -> 25.72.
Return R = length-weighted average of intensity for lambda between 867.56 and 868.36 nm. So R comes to 26.3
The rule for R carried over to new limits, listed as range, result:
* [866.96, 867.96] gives 26.1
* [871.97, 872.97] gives 26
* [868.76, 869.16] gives 25.7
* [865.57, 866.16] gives 23.2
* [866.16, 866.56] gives 21.4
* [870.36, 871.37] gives 26.1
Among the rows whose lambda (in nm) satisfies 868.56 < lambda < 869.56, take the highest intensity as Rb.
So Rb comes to 26.38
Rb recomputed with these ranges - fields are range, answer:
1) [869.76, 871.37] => 26.34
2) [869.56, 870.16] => 26.41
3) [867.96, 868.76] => 26.33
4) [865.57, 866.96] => 24.94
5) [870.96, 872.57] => 26.25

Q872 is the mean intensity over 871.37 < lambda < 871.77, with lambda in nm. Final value 26.1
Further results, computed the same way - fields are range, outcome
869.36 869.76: 26.4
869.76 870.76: 26.2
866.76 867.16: 25.3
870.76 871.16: 26.1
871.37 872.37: 26.2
